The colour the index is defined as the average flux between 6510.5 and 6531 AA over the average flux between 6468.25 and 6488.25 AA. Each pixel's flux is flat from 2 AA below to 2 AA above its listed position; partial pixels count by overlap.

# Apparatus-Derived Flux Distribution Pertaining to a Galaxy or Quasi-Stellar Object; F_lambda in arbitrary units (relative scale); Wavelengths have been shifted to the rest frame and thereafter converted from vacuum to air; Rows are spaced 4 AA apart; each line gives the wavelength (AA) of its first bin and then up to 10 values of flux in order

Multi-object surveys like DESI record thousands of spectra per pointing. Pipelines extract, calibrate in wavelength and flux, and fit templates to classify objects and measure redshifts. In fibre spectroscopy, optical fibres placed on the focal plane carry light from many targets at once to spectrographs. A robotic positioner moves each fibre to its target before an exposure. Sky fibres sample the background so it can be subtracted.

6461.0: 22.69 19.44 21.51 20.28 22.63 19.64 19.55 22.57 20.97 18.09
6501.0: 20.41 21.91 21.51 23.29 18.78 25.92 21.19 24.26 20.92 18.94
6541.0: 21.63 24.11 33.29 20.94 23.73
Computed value 1.09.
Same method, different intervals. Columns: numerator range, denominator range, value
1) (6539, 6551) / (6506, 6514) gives 1.19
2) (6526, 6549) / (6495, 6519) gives 1.11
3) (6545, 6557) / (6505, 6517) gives 1.20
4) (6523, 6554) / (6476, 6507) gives 1.12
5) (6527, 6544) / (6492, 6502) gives 1.10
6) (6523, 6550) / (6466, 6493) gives 1.10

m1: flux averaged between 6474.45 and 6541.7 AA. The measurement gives 21.3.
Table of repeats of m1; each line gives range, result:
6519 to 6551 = 23.8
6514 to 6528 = 22.2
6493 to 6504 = 19.8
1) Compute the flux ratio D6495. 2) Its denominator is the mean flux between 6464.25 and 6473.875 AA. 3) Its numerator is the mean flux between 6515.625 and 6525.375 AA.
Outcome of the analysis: 1.08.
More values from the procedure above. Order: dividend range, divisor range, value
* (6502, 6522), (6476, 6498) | 1.07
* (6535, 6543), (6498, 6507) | 0.97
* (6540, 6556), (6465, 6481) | 1.20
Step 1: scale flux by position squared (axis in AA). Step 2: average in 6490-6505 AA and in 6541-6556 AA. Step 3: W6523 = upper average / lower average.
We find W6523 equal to 1.27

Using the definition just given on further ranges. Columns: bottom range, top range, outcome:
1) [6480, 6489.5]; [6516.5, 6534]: 1.12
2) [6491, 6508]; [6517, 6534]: 1.12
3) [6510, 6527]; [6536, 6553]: 1.11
